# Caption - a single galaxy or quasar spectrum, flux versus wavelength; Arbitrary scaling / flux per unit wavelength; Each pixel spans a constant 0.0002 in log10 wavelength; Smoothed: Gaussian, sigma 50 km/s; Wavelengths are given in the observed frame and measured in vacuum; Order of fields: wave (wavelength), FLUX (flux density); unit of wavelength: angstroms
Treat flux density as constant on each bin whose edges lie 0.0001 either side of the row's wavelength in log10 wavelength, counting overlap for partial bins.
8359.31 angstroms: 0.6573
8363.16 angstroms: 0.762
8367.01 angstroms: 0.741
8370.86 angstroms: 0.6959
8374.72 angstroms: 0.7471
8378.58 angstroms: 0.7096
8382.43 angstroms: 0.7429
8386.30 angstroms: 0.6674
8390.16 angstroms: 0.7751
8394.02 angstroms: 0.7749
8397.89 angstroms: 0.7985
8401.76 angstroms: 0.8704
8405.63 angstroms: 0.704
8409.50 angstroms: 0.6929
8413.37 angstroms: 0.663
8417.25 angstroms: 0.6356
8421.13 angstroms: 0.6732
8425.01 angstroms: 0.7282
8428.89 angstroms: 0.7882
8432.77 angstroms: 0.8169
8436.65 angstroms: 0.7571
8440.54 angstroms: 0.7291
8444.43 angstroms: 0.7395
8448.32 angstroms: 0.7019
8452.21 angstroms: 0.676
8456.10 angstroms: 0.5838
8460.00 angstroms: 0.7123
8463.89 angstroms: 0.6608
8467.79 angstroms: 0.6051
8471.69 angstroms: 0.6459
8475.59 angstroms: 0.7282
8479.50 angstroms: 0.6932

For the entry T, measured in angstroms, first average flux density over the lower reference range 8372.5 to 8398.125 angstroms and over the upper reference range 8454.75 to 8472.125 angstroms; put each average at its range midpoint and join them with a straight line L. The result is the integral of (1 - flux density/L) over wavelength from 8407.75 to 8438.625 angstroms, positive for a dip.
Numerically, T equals -1.2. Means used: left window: 0.741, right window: 0.643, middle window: 0.72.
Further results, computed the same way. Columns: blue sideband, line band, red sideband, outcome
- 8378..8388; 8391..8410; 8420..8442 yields -1.3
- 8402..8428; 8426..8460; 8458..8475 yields -2.2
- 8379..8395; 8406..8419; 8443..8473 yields 0.8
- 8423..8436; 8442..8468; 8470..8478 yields 1.9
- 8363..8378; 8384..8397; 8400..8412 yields 0.0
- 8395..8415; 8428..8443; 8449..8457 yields -1.9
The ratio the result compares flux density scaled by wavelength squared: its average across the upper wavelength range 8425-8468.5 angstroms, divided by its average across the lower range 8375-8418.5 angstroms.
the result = 1.0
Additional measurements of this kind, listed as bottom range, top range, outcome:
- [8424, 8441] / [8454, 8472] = 0.84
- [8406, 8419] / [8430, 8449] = 1.13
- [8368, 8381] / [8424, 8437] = 1.09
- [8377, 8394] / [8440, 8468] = 0.94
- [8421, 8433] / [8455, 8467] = 0.87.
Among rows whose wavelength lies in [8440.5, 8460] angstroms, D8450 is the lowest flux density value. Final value 0.5838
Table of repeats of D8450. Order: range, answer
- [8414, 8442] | 0.6356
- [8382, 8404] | 0.6674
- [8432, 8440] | 0.7571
